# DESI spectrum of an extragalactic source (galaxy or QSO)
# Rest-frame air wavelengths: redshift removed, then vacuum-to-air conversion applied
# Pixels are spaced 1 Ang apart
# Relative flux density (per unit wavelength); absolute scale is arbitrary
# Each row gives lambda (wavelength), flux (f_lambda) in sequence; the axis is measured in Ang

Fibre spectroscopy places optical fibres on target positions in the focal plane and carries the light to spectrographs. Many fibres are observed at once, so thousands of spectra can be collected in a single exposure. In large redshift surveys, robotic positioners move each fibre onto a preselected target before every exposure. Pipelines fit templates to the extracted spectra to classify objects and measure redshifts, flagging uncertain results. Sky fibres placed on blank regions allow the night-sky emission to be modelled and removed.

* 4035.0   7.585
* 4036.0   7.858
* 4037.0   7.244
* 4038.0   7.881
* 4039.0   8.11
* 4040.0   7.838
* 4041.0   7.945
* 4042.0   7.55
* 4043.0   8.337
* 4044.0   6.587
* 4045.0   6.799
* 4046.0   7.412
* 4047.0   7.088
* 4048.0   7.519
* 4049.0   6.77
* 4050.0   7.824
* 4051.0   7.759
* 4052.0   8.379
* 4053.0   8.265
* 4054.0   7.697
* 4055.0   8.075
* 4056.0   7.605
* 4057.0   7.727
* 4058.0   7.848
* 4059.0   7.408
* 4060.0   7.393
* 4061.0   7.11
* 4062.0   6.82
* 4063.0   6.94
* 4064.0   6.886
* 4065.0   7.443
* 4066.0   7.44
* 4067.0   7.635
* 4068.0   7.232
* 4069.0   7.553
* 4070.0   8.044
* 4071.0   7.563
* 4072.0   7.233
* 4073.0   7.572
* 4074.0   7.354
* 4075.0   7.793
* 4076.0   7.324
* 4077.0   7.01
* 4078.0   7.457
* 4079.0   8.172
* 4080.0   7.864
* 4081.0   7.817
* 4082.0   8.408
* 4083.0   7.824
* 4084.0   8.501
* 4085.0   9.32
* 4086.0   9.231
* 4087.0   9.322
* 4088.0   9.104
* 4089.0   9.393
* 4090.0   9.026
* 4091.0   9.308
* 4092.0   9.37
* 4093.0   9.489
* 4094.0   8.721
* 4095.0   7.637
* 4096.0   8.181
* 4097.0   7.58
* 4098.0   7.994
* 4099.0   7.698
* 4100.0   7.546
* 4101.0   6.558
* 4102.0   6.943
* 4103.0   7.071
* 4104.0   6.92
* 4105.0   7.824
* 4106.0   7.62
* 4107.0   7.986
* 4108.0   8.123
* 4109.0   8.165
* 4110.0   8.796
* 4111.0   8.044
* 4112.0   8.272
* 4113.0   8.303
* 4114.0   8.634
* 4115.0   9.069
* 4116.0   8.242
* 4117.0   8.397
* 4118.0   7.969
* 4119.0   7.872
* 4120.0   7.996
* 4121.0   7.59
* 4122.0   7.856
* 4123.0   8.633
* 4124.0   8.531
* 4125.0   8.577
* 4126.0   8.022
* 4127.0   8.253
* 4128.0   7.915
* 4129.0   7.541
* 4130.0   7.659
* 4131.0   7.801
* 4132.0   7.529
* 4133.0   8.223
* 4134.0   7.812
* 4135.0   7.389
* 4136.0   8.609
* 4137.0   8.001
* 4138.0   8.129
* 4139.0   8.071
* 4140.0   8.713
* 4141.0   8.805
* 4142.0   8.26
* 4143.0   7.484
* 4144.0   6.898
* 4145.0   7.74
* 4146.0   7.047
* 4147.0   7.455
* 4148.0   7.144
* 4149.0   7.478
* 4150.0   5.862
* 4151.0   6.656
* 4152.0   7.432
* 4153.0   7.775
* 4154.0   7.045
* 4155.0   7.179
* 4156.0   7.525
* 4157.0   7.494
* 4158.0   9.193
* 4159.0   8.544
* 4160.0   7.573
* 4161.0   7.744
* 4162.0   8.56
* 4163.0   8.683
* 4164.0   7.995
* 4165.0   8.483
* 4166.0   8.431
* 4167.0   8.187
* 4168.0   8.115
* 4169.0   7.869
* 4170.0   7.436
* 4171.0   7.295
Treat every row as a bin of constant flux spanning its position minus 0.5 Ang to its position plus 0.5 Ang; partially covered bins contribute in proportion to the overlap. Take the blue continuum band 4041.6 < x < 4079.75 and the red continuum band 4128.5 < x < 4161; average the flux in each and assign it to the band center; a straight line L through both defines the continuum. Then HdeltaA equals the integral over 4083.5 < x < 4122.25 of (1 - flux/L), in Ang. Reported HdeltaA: -3.4 Ang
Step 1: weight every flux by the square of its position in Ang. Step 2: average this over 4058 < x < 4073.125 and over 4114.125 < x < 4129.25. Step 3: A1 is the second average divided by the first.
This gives 1.14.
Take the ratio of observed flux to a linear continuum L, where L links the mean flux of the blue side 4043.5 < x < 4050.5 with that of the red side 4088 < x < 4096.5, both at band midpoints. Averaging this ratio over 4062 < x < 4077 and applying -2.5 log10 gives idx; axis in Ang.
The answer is 0.09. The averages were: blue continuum 7.14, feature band 7.4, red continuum 8.9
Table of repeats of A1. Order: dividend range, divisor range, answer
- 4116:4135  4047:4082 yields 1.09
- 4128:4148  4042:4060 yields 1.08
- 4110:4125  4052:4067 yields 1.13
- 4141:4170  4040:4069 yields 1.08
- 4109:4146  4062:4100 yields 1.03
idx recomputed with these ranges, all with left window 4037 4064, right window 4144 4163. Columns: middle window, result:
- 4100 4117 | -0.05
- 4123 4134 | -0.07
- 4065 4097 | -0.09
